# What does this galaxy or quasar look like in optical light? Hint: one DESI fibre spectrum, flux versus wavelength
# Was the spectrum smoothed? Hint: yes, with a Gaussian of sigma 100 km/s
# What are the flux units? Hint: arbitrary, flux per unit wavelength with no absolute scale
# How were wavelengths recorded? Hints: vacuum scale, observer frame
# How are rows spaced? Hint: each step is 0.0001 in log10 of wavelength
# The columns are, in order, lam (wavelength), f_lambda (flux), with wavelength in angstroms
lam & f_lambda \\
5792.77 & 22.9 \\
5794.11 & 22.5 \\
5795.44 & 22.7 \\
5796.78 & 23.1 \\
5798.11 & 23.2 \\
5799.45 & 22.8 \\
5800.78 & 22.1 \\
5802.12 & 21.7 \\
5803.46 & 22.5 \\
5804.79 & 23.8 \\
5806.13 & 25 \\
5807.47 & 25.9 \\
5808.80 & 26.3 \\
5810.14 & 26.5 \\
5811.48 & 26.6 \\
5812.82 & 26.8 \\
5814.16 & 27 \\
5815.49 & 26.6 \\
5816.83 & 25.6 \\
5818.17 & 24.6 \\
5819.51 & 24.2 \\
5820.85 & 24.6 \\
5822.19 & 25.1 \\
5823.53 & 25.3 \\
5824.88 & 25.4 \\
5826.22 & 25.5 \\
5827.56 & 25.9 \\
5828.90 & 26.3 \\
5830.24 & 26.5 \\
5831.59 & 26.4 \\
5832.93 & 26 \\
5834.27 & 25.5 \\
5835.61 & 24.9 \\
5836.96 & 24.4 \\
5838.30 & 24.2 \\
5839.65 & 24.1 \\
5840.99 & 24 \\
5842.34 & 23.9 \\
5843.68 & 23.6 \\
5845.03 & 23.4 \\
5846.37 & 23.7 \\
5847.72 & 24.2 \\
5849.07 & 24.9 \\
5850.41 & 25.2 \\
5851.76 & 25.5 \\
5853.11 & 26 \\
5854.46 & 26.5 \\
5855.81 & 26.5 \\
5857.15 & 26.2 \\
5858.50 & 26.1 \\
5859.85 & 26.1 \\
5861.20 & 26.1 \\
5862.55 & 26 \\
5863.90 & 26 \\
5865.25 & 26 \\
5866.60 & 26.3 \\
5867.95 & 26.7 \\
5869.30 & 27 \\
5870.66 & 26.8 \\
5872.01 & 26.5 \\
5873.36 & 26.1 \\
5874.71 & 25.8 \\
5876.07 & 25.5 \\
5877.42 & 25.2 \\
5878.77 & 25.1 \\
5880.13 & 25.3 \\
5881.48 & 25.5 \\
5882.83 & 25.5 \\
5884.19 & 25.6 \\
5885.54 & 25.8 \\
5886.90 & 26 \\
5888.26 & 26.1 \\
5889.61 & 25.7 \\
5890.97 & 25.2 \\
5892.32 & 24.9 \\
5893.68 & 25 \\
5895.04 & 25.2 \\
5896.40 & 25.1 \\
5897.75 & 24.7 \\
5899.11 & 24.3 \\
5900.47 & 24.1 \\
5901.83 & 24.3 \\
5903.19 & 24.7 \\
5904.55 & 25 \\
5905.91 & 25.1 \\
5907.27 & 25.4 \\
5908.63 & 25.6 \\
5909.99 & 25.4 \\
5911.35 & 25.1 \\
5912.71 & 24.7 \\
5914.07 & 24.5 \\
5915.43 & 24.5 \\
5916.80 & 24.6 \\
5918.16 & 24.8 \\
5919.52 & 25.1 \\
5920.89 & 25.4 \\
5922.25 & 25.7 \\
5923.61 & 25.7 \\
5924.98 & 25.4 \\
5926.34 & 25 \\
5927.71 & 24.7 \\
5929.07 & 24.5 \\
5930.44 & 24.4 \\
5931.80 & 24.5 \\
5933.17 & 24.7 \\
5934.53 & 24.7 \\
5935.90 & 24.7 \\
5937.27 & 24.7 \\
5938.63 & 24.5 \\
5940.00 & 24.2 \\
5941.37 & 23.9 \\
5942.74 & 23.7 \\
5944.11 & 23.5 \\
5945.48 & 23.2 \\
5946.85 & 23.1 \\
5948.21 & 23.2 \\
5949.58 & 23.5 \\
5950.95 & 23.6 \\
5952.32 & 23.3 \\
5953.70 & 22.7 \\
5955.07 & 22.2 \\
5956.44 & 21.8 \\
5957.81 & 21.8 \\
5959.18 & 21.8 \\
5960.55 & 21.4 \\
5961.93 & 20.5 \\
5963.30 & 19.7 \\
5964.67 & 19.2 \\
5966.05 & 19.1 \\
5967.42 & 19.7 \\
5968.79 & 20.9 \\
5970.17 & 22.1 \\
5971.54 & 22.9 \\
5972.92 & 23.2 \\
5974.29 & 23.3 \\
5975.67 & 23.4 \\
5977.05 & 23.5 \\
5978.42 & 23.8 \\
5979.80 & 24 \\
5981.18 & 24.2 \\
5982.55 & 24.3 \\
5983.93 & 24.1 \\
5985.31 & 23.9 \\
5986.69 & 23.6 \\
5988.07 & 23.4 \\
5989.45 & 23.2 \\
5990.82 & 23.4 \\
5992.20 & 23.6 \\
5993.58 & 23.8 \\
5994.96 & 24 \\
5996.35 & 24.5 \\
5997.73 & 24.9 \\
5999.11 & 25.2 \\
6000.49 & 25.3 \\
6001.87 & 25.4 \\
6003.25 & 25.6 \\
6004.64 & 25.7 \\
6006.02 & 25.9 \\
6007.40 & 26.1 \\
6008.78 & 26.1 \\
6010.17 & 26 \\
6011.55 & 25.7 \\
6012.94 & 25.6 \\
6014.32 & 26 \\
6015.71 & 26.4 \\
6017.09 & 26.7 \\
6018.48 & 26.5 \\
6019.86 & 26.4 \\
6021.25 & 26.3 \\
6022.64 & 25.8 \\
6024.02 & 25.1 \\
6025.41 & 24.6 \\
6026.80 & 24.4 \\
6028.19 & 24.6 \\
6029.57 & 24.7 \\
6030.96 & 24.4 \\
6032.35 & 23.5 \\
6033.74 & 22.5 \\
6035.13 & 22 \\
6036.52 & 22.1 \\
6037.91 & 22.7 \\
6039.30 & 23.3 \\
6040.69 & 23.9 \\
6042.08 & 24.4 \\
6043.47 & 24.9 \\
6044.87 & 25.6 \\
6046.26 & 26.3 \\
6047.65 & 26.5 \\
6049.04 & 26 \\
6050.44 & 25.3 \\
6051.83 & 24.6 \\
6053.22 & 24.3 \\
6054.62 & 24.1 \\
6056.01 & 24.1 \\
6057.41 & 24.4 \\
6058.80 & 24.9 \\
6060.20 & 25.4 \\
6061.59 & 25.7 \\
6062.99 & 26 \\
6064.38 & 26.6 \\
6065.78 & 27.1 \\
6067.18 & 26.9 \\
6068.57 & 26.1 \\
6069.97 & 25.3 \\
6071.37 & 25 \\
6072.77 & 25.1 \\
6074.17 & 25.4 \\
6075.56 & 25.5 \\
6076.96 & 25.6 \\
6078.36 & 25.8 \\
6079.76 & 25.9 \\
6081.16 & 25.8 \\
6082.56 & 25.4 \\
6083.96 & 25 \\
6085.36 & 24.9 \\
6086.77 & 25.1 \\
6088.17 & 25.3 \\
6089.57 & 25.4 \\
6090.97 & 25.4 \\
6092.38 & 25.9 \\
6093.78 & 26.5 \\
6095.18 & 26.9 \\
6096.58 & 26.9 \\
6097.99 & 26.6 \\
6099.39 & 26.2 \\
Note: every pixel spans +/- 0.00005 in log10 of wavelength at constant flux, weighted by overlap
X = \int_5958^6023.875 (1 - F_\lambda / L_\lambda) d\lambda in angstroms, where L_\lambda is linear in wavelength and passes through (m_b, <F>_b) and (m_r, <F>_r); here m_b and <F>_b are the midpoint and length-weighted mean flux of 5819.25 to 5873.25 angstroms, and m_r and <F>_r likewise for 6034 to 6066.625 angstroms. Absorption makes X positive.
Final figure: 2.7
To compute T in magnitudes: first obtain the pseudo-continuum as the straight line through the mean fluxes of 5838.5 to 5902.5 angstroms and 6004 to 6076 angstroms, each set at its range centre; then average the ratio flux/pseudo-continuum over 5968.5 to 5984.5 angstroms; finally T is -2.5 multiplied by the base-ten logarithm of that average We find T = 0.08 mag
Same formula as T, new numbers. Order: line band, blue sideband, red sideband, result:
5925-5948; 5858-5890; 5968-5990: 0.006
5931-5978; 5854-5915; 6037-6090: 0.122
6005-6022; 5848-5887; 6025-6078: -0.045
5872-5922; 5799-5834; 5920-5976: -0.054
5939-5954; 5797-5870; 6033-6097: 0.076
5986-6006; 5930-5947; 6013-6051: 0.006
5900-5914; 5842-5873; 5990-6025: 0.027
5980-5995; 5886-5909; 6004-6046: 0.054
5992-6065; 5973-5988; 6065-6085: -0.011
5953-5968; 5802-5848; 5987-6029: 0.201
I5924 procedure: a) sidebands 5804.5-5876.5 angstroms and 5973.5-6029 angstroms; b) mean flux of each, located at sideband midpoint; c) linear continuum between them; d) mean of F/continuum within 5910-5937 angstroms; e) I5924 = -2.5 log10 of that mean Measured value 0.013 mag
